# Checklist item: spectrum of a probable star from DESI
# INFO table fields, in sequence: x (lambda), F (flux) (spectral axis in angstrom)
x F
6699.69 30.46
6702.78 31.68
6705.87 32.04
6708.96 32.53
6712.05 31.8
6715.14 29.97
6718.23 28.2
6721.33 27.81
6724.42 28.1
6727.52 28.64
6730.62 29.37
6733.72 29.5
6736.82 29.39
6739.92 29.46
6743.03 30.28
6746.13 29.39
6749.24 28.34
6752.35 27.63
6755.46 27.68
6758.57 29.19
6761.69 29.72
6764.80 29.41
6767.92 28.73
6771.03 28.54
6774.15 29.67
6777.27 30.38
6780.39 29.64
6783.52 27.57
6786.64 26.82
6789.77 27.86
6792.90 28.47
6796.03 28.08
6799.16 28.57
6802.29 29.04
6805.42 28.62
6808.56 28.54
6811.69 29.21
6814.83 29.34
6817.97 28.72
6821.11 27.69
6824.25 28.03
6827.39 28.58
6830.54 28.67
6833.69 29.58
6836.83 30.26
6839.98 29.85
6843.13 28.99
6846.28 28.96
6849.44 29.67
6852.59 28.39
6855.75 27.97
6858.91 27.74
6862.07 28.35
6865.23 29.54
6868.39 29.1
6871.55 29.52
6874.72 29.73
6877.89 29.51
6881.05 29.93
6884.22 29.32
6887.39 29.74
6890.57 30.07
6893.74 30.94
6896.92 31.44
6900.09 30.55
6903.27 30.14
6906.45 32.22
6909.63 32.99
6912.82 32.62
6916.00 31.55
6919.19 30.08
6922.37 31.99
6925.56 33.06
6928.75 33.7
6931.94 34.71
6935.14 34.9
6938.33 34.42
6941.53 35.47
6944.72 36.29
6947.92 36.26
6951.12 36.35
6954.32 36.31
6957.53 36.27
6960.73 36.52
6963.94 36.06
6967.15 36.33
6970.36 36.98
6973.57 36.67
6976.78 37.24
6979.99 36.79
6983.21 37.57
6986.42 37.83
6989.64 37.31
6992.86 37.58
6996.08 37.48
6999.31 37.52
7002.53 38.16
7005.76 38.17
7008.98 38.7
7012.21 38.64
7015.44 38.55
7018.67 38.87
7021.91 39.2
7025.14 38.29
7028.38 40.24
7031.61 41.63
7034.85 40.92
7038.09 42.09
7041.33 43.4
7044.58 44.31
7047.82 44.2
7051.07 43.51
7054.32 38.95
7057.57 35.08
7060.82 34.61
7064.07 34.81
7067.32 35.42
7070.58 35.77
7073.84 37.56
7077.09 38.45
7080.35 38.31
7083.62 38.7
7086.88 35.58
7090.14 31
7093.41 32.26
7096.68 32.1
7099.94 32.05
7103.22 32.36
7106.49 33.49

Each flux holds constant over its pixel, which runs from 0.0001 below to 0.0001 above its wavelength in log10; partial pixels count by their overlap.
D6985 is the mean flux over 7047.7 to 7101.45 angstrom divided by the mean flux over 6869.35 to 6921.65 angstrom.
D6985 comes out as 1.18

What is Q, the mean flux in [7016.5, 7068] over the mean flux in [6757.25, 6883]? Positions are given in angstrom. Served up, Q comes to 1.38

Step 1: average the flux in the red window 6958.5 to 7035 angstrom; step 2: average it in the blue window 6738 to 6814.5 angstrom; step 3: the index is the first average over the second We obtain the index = 1.32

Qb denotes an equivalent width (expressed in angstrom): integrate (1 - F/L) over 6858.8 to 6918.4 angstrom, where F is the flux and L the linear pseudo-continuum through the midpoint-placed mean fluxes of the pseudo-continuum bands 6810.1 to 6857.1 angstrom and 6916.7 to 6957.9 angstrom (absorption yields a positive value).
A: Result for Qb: 2.9 angstrom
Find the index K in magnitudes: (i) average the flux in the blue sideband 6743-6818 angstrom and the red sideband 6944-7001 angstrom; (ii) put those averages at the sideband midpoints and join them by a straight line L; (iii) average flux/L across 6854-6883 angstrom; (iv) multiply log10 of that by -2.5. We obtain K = 0.12 mag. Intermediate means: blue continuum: 28.7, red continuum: 36.9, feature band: 29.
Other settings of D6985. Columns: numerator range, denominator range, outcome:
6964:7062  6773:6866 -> 1.35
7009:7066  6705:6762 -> 1.35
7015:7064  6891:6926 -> 1.27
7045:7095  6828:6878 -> 1.28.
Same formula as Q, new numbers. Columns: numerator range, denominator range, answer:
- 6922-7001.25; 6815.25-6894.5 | 1.24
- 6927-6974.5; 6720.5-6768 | 1.24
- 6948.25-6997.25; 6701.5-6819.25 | 1.26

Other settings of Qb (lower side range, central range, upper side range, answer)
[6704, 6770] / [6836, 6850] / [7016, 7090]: 1.3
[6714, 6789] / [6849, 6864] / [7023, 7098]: 1.7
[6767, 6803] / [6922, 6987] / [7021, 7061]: 1.4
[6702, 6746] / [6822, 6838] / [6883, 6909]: 0.7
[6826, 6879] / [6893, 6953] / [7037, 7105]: -2.8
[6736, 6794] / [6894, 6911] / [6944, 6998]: 1.4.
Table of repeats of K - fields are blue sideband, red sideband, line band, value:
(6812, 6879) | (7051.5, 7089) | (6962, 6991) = -0.106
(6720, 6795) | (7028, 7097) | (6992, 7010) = -0.047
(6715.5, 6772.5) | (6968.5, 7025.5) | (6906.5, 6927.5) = 0.095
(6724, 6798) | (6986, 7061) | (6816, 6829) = 0.111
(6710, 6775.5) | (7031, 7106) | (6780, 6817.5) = 0.077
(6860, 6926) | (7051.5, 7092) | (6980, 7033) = -0.125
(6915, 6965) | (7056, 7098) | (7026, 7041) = -0.174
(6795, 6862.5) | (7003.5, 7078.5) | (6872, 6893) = 0.059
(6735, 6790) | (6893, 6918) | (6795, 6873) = 0.050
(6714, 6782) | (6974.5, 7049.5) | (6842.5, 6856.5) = 0.147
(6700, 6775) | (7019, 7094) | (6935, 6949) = -0.007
